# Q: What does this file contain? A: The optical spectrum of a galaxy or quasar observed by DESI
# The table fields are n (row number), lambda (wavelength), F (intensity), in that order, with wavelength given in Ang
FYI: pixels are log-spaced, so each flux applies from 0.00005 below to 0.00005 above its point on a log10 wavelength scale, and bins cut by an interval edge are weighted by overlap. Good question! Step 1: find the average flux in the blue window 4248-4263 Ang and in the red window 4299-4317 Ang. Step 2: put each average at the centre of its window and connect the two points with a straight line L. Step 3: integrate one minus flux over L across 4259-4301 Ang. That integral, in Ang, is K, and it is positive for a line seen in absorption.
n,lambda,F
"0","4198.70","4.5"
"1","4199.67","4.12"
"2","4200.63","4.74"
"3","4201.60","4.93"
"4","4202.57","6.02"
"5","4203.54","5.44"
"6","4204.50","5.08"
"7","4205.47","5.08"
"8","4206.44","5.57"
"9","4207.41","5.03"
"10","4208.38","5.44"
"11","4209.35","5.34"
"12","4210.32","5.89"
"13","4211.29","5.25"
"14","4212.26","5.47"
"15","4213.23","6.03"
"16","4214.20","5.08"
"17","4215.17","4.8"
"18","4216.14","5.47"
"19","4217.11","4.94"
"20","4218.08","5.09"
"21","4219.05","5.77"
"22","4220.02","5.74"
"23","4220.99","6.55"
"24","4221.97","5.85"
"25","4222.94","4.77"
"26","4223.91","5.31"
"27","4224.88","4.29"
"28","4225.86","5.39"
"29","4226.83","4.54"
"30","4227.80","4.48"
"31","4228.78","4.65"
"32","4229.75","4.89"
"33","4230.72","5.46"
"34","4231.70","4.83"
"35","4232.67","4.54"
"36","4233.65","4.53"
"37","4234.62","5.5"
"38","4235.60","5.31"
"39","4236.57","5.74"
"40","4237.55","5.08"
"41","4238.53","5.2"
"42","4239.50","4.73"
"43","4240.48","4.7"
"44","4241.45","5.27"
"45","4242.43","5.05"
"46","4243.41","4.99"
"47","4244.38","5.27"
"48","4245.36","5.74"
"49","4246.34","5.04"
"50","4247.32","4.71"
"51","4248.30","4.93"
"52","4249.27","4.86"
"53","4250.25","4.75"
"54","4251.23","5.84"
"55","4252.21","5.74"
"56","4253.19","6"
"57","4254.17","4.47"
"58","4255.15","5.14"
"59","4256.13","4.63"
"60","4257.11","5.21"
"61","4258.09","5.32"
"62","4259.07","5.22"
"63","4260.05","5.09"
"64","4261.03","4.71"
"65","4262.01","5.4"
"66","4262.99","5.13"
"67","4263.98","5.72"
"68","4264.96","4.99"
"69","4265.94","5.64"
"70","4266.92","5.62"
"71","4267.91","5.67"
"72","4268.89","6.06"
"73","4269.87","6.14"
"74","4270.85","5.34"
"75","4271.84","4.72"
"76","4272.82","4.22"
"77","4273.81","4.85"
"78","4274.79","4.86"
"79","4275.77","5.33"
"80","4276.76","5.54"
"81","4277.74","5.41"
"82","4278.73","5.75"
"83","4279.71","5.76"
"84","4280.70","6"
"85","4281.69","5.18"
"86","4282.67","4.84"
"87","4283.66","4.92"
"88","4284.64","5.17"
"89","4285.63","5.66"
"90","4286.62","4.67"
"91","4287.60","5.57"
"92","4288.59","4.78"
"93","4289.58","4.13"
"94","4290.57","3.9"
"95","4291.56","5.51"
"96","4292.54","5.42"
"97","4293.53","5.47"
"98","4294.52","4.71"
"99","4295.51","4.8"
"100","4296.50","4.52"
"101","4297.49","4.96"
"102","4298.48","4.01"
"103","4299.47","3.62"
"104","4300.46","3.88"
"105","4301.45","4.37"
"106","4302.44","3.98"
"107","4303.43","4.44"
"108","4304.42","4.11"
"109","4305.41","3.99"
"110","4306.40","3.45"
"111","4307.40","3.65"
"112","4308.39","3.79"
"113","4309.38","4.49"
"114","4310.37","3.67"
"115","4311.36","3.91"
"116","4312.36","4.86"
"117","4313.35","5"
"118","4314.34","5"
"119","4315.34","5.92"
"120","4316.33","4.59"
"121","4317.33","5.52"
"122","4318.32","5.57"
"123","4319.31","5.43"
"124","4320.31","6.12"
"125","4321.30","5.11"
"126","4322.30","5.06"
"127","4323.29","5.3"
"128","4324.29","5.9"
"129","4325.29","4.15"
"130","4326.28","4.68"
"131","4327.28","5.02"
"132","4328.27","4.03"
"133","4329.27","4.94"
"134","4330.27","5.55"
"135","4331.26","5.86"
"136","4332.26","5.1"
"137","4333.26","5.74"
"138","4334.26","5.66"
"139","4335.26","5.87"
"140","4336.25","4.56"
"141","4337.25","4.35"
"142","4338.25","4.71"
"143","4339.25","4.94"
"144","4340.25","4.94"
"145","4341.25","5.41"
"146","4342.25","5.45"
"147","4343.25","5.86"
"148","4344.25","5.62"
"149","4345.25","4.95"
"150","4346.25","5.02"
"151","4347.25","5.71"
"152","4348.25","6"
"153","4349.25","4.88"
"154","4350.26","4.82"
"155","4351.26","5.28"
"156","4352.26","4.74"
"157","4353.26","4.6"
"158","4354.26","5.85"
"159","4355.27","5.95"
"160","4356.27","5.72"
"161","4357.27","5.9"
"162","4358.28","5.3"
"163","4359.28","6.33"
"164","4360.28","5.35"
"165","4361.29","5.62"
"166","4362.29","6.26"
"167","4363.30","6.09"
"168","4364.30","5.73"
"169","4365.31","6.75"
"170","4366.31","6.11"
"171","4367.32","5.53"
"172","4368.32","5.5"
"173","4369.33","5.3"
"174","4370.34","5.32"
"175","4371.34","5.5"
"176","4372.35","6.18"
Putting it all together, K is -3.0 Ang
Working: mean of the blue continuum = 5.16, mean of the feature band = 5.09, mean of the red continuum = 4.27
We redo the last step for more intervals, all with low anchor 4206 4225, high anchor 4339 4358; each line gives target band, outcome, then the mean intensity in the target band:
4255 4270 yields 0.1 Ang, 5.34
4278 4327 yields 5.2 Ang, 4.8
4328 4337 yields 0.2 Ang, 5.26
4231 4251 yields 1.3 Ang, 5.05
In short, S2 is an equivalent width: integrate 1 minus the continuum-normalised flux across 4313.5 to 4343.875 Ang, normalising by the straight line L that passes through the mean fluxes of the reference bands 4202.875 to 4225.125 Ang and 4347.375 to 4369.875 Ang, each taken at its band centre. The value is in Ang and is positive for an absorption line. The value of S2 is 2.0 Ang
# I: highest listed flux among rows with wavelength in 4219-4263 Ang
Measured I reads 6.55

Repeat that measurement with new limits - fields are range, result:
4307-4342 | 6.12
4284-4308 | 5.66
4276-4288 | 6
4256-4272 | 6.14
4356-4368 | 6.75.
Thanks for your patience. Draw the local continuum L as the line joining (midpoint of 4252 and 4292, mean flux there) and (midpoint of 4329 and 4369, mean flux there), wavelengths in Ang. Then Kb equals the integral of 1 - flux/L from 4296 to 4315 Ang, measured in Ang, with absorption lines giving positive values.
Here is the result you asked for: 3.98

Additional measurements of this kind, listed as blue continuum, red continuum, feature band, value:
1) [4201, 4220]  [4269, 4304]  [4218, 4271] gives -0.5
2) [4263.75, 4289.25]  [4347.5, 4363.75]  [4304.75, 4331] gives 3.1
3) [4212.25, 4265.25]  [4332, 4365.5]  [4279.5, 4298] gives 0.9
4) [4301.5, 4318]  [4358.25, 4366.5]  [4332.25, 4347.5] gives 0.2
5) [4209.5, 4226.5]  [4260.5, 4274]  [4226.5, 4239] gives 0.9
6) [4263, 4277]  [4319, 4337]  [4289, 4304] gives 2.2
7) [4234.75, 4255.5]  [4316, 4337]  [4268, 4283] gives -0.4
